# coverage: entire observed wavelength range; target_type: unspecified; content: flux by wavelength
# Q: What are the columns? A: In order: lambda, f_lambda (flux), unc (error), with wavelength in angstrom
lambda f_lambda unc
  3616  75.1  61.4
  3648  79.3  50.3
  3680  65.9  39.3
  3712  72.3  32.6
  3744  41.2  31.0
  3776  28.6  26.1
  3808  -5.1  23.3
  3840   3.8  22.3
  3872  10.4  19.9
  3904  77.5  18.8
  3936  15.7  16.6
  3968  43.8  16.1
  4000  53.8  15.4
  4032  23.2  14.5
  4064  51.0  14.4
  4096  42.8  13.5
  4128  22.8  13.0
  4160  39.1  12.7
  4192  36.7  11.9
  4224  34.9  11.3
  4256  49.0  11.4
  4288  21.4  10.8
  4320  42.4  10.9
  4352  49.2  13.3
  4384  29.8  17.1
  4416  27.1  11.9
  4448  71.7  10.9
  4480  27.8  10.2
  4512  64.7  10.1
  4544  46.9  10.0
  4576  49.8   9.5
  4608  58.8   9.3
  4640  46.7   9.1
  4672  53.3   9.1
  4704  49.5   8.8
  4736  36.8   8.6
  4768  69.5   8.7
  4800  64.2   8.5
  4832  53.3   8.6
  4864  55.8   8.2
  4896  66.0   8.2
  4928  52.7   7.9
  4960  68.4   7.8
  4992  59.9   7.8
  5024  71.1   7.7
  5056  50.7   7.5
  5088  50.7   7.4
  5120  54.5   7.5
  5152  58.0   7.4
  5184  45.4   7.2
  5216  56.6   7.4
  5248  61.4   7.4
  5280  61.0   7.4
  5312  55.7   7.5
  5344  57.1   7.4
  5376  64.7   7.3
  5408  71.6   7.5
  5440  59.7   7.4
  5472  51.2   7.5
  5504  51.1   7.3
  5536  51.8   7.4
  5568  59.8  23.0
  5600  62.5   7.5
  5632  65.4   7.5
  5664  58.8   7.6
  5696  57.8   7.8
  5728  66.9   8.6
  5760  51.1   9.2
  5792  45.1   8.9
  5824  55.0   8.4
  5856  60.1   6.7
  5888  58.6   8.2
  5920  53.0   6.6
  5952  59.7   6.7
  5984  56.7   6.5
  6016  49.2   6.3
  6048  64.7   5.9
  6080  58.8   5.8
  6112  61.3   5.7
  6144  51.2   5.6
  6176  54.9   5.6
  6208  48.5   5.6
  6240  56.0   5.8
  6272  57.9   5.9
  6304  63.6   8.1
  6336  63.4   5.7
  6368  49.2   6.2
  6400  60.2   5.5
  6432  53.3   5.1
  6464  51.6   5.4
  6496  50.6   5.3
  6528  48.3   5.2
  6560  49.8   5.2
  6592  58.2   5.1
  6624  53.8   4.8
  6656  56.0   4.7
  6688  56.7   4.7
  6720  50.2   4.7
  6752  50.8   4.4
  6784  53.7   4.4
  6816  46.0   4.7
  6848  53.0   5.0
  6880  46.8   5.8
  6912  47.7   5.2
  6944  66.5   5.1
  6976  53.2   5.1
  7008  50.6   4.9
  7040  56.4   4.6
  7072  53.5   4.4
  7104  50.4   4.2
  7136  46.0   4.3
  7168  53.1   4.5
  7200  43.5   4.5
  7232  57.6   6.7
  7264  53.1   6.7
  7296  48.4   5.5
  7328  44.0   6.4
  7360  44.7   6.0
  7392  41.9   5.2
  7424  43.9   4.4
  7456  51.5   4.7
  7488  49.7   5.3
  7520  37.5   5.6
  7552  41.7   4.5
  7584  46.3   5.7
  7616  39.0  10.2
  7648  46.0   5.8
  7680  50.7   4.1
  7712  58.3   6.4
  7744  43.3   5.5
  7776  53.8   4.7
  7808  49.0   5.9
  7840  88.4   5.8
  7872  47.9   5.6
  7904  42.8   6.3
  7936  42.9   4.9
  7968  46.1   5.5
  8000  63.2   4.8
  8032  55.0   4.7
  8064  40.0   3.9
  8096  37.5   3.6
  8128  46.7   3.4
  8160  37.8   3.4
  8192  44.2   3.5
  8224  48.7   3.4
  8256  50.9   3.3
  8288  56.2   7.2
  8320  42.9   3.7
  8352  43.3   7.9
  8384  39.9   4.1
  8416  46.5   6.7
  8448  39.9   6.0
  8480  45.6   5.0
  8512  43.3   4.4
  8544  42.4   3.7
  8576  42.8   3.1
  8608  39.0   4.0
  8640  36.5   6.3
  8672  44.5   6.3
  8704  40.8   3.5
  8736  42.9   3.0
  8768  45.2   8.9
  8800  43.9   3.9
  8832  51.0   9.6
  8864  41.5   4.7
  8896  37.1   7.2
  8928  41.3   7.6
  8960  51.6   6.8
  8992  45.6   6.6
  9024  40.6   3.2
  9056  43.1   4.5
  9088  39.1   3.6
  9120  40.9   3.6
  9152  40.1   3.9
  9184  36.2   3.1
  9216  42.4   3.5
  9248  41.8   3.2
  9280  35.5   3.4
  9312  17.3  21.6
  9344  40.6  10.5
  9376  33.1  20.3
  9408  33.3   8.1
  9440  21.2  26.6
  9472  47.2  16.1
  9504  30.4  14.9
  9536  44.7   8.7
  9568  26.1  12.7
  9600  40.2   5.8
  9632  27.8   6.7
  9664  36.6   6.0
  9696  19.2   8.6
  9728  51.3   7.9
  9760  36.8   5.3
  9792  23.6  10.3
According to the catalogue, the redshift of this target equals 0.193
